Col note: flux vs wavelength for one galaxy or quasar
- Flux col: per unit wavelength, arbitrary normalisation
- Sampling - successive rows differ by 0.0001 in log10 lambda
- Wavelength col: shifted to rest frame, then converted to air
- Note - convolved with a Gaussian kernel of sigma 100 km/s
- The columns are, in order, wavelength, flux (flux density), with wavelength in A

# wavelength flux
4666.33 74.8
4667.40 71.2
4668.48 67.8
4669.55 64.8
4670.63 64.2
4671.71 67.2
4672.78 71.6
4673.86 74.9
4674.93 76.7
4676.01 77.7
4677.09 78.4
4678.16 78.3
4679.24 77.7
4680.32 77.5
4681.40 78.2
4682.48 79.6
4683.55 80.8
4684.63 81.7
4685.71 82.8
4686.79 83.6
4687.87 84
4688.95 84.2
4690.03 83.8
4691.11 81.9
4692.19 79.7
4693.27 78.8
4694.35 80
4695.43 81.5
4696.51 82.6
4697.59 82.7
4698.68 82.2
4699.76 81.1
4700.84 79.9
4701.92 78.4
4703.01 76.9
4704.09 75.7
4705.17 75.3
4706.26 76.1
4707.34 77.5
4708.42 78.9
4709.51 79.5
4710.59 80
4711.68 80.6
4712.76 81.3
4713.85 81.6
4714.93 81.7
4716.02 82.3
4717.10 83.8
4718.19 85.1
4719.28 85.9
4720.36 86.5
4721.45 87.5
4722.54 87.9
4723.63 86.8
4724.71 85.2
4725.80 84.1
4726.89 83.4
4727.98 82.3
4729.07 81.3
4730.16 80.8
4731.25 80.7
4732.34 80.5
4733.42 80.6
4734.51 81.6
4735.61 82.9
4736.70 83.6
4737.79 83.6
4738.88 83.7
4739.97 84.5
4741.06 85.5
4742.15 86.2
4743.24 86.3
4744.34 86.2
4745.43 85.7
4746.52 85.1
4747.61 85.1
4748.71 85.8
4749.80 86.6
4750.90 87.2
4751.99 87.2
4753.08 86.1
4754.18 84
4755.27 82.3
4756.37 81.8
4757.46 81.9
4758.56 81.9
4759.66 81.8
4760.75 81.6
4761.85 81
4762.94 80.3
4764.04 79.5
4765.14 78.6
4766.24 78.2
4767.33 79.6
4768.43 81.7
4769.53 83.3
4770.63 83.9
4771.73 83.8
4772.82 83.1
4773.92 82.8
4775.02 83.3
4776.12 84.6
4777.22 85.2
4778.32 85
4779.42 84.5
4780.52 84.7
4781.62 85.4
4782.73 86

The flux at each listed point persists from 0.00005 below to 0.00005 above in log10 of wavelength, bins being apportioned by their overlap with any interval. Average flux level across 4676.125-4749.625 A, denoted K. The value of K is 82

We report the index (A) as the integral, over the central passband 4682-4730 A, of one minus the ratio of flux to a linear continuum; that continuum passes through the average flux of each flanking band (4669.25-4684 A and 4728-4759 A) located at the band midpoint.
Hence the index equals -1.76 A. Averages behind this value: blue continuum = 75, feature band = 81.7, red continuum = 83.9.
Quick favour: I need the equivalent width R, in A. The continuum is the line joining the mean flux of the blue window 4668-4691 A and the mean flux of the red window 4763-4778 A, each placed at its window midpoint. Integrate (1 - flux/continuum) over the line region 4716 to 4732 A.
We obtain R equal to -1.0 A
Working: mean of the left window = 77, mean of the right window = 82.1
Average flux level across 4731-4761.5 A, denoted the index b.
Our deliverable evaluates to 83.9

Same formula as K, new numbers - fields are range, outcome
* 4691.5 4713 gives 79.4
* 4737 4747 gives 85.2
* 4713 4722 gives 84.2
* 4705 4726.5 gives 82.5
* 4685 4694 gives 82.3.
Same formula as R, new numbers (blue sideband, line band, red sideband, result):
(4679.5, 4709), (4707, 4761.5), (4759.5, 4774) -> -1.8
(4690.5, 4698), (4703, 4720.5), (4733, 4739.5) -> 0.3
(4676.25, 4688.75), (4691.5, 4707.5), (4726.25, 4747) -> 0.4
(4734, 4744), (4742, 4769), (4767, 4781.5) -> 0.2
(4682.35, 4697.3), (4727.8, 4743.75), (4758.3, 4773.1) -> -0.3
